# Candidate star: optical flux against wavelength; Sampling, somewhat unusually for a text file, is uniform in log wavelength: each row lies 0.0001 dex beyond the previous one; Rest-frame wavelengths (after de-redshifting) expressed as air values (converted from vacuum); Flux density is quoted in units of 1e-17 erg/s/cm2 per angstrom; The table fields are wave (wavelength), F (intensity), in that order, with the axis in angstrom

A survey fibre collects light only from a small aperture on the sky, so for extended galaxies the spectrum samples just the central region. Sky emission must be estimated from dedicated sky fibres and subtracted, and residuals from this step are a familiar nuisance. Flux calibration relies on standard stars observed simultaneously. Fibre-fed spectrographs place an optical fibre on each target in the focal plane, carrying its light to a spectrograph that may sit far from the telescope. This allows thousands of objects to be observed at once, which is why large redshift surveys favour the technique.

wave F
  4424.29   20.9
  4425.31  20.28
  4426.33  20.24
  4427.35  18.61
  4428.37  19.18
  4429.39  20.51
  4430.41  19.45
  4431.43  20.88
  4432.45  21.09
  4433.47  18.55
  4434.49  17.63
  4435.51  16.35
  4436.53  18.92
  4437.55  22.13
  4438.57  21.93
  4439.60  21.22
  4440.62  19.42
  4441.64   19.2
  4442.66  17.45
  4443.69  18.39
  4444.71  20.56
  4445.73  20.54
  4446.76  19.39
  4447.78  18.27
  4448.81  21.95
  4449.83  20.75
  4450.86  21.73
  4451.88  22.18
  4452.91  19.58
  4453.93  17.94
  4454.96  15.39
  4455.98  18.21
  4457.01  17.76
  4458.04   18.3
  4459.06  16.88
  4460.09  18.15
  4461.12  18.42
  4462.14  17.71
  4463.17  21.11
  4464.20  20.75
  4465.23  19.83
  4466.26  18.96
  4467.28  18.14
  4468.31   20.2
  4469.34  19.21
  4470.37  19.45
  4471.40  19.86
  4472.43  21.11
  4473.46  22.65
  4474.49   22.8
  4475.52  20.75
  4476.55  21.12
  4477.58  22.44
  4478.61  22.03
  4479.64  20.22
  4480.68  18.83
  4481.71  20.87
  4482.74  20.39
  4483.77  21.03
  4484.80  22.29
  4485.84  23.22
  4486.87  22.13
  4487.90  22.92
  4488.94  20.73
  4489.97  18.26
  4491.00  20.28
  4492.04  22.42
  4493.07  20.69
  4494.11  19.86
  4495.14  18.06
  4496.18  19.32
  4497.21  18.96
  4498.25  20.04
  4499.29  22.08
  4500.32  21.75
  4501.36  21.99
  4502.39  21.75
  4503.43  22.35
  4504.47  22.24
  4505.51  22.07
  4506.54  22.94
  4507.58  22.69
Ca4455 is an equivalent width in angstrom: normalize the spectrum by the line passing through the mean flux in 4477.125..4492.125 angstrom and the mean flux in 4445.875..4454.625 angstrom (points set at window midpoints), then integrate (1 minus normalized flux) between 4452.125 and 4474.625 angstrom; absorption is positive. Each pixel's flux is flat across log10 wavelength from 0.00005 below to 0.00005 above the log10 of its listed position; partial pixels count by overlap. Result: 1.5 angstrom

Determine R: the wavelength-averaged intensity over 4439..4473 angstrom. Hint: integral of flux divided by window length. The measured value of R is 19.3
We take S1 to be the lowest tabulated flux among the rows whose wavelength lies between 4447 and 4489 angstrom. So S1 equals 15.39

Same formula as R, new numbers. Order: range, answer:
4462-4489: 20.8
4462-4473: 19.7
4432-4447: 19.5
